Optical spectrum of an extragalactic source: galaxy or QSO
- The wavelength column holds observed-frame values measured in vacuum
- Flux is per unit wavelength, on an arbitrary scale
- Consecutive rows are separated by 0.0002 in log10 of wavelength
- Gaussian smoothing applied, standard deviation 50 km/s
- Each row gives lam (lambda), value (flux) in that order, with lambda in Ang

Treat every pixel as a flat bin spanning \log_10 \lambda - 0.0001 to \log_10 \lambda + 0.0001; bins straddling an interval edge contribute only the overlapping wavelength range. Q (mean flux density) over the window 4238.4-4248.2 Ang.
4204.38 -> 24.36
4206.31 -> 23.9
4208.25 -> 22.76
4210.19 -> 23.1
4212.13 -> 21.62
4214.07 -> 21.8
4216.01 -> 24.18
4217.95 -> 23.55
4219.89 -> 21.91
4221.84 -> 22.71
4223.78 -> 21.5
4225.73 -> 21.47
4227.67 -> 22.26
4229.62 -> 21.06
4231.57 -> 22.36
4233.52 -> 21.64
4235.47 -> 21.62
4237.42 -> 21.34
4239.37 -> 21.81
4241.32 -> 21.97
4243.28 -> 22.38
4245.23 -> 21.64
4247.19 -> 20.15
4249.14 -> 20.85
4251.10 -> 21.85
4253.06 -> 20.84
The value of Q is 21.6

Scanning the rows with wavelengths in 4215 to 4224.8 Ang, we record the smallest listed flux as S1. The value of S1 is 21.5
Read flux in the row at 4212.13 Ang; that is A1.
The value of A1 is 21.62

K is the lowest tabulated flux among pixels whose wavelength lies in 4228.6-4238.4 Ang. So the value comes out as 21.06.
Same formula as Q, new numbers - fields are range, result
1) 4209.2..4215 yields 22.2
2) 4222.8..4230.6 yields 21.6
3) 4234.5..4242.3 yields 21.7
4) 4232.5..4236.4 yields 21.6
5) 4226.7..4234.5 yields 21.8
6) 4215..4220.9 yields 23.2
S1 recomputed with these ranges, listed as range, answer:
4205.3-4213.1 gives 21.62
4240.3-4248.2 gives 20.15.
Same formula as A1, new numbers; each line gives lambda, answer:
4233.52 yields 21.64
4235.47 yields 21.62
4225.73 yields 21.47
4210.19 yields 23.1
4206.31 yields 23.9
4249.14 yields 20.85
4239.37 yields 21.81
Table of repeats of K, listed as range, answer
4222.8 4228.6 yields 21.47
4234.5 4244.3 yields 21.34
